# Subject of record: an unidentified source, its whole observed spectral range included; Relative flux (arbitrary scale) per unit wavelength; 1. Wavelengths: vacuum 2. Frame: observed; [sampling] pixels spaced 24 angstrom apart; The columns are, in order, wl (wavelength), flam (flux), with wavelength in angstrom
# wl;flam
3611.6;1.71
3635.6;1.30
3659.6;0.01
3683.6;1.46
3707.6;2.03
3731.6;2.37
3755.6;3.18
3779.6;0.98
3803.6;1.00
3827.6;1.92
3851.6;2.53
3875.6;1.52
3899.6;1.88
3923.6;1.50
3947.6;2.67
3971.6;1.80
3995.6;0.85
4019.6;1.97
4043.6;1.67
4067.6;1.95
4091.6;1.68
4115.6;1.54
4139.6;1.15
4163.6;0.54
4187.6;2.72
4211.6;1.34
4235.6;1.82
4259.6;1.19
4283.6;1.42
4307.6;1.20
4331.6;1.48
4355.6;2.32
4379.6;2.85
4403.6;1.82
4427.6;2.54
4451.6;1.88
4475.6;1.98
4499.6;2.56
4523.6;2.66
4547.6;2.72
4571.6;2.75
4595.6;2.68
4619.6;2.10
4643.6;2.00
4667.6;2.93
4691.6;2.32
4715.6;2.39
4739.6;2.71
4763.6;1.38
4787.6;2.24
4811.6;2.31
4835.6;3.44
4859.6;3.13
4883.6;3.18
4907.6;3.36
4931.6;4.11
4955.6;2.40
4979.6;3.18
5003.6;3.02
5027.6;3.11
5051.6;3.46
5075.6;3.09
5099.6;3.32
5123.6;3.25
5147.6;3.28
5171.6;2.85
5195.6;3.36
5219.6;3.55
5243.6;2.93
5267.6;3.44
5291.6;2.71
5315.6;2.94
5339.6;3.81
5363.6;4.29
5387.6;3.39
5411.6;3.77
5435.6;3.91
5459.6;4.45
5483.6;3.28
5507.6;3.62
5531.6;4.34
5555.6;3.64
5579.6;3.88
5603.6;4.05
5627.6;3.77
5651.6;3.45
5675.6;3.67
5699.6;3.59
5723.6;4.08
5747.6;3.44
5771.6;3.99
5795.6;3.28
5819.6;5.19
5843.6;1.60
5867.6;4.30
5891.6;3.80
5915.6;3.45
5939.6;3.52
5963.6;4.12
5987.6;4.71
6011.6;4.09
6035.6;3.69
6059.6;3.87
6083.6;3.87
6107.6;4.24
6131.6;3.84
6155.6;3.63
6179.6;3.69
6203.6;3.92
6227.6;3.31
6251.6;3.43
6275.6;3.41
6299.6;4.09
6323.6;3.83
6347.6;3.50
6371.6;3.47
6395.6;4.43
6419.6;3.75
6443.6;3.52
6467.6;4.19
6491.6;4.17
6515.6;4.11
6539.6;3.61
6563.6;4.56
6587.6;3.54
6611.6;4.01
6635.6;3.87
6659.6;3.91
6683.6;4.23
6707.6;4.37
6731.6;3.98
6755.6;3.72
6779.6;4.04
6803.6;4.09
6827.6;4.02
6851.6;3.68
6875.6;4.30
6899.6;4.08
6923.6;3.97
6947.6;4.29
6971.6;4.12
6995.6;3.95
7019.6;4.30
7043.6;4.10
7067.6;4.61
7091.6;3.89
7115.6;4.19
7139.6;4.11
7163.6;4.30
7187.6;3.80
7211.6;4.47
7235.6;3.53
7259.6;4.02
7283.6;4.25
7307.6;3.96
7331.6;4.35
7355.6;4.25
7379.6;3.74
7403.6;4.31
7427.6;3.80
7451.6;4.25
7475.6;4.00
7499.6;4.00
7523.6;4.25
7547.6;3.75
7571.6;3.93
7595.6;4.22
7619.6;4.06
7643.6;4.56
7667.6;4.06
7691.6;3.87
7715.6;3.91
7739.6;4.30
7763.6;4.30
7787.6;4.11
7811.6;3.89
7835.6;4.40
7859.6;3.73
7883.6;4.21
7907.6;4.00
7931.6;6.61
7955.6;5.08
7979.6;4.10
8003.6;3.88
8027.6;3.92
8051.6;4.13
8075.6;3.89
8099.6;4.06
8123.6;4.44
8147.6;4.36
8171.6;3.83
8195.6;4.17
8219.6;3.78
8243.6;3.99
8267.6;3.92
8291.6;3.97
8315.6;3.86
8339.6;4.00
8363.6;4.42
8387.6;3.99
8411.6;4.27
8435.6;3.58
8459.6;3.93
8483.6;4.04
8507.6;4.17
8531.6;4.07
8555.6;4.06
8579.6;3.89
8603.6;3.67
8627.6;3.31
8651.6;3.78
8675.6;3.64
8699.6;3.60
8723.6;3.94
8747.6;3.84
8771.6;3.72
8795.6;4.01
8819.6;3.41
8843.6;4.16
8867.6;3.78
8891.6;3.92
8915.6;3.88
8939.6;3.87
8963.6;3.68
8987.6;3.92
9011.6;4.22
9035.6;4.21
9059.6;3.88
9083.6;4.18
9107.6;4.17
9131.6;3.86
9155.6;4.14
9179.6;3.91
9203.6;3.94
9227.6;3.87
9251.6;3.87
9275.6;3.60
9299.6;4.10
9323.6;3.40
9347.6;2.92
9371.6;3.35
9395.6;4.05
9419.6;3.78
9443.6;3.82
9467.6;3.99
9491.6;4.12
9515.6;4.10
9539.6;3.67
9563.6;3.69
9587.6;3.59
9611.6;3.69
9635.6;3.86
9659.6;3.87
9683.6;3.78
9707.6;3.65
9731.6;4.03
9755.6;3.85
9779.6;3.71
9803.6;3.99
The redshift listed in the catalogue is 0.21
